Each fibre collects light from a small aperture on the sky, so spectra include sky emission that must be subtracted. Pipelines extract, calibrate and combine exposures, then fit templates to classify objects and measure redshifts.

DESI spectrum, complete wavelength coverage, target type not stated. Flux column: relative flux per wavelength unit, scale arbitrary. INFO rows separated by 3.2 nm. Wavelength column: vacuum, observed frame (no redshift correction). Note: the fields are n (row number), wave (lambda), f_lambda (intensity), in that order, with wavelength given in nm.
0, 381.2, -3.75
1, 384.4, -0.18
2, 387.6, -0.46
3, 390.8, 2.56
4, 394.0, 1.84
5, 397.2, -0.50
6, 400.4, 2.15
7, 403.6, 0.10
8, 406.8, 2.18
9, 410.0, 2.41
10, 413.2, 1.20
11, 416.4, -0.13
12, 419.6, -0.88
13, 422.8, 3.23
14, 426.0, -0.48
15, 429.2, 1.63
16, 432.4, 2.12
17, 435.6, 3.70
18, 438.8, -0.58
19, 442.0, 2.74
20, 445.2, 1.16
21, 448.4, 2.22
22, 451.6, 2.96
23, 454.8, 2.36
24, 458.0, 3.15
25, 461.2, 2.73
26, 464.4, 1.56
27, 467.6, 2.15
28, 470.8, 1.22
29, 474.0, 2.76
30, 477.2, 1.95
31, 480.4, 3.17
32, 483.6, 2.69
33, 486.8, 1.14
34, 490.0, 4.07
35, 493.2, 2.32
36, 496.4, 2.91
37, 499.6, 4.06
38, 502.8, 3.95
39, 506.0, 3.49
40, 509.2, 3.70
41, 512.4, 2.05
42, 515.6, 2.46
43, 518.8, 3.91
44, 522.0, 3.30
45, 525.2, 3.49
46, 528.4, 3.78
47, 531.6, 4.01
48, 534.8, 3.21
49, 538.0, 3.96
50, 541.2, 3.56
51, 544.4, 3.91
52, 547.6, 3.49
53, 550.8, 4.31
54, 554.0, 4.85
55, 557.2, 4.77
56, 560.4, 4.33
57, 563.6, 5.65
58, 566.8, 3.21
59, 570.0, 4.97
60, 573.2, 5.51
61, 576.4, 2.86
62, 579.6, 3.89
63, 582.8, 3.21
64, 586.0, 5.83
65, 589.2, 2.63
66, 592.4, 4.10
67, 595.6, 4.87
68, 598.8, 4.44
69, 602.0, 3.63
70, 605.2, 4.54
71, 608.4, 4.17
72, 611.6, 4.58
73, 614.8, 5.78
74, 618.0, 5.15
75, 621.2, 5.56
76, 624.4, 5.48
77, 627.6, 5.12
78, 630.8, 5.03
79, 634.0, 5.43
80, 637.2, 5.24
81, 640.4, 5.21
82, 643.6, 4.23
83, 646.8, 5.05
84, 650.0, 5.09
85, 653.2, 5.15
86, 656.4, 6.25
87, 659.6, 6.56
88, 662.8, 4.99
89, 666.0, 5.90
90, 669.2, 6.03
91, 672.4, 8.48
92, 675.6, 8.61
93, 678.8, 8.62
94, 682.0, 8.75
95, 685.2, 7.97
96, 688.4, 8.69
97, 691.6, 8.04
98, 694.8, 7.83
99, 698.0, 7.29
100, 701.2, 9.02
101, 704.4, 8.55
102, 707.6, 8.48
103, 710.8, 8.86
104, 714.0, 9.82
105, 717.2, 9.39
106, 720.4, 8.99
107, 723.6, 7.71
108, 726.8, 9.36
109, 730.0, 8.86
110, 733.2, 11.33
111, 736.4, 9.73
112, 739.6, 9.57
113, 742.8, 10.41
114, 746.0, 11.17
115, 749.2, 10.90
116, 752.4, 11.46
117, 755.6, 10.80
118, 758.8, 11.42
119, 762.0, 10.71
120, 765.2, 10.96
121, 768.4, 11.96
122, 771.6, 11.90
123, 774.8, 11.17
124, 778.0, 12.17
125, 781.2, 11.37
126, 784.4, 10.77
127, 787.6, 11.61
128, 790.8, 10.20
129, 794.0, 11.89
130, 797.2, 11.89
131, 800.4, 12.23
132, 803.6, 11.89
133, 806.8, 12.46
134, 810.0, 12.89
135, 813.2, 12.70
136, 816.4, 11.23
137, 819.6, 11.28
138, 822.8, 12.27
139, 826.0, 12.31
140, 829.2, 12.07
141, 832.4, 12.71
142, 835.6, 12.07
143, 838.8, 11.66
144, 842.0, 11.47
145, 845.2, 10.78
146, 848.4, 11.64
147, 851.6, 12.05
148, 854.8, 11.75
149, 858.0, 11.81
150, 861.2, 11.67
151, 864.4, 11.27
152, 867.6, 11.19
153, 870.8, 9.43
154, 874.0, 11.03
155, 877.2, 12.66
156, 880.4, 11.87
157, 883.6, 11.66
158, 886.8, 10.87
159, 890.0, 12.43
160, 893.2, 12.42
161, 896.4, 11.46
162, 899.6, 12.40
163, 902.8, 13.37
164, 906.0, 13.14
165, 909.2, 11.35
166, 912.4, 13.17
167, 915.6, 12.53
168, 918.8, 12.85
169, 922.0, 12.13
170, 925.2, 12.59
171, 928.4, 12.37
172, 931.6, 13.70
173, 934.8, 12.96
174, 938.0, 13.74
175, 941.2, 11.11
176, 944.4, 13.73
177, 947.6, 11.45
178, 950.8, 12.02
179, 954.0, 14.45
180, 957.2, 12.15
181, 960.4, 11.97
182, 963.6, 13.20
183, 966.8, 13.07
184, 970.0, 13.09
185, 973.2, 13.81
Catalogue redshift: 0.682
